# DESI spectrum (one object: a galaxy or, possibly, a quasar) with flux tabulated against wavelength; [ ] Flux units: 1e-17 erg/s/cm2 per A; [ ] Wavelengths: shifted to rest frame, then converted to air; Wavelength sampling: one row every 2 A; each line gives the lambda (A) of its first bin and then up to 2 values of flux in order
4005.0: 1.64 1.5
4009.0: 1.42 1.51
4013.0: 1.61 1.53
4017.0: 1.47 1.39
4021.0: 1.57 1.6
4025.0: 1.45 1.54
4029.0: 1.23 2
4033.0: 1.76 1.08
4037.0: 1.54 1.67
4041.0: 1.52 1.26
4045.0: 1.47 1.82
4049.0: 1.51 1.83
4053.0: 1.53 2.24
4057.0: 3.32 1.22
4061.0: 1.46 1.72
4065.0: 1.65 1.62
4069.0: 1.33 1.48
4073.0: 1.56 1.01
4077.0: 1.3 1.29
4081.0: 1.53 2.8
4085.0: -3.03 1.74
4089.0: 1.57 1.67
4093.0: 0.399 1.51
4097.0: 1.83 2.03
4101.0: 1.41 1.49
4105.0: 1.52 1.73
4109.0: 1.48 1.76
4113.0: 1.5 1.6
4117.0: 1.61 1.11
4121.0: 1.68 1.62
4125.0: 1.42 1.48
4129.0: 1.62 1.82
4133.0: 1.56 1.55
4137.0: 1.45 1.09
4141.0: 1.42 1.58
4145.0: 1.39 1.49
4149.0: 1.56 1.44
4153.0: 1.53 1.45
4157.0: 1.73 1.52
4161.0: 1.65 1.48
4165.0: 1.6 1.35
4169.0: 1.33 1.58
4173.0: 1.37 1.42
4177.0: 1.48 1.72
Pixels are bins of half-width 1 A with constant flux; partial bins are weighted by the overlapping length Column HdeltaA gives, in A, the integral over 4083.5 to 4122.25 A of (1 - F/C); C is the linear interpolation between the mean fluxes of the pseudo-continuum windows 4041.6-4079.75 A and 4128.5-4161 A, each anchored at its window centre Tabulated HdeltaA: 6.05 A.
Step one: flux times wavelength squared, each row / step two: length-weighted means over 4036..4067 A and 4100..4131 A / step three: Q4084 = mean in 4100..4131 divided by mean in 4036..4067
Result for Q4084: 0.93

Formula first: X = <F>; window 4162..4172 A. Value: 1.47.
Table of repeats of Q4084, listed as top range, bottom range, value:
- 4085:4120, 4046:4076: 0.85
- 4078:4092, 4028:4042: 0.72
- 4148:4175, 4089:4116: 1.01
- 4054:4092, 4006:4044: 0.98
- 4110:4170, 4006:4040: 1.05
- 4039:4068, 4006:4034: 1.14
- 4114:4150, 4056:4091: 1.11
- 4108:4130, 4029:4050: 1.03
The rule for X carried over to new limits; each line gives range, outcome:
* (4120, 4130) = 1.56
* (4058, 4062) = 1.34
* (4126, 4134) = 1.62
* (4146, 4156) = 1.49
